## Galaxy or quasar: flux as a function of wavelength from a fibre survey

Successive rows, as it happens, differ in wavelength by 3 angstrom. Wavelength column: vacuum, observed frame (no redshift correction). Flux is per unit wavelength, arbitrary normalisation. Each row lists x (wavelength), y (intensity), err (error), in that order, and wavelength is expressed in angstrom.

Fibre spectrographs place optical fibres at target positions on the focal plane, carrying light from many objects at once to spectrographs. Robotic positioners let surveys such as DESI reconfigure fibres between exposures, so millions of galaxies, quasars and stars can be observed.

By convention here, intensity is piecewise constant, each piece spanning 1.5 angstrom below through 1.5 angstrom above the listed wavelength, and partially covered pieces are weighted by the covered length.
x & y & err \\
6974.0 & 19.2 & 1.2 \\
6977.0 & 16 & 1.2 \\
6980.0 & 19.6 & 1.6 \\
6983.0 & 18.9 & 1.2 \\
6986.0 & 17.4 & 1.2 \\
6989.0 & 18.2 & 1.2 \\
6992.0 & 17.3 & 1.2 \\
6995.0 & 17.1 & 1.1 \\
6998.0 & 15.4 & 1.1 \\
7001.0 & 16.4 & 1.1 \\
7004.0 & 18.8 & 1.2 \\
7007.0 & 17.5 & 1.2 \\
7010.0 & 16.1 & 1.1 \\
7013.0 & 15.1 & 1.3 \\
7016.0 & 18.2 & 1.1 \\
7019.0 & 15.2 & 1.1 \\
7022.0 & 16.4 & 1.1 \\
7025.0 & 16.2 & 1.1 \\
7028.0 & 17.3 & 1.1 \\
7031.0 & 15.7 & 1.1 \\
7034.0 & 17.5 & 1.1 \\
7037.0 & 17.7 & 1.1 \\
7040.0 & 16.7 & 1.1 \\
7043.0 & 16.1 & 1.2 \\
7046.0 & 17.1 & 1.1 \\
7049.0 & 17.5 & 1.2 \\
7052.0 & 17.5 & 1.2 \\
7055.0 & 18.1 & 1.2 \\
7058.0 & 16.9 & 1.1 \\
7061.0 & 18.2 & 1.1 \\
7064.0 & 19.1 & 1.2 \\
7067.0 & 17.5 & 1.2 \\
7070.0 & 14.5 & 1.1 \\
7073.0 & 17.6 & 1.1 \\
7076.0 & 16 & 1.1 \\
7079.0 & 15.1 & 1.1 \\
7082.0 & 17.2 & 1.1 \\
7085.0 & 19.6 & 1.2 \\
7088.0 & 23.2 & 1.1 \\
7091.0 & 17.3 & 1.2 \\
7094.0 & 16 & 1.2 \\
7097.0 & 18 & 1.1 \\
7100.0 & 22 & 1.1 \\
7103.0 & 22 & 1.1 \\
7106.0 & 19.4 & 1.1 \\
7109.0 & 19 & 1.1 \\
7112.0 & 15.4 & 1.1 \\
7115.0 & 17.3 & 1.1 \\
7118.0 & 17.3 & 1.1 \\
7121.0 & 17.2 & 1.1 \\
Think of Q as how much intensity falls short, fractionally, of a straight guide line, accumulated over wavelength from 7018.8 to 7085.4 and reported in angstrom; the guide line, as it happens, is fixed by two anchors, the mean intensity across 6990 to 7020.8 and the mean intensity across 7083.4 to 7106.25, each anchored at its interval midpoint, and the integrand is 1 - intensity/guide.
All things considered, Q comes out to 4.7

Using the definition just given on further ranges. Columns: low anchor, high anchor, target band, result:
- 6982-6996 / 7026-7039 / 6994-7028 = 1.5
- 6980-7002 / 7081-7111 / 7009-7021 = 1.1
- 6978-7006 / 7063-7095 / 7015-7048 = 1.6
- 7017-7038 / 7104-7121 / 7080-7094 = -1.1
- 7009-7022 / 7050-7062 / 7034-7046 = 0.1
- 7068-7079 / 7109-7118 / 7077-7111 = -5.0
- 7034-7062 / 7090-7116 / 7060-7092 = 0.3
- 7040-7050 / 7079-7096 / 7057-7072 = 0.2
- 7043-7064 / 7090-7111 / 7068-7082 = 1.7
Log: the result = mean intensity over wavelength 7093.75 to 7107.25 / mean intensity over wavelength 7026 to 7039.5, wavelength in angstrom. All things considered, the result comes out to 1.17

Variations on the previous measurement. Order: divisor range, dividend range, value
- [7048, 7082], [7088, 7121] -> 1.08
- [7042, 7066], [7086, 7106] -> 1.12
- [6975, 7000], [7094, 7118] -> 1.07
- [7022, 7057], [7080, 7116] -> 1.11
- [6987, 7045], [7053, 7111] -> 1.08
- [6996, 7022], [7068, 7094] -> 1.05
